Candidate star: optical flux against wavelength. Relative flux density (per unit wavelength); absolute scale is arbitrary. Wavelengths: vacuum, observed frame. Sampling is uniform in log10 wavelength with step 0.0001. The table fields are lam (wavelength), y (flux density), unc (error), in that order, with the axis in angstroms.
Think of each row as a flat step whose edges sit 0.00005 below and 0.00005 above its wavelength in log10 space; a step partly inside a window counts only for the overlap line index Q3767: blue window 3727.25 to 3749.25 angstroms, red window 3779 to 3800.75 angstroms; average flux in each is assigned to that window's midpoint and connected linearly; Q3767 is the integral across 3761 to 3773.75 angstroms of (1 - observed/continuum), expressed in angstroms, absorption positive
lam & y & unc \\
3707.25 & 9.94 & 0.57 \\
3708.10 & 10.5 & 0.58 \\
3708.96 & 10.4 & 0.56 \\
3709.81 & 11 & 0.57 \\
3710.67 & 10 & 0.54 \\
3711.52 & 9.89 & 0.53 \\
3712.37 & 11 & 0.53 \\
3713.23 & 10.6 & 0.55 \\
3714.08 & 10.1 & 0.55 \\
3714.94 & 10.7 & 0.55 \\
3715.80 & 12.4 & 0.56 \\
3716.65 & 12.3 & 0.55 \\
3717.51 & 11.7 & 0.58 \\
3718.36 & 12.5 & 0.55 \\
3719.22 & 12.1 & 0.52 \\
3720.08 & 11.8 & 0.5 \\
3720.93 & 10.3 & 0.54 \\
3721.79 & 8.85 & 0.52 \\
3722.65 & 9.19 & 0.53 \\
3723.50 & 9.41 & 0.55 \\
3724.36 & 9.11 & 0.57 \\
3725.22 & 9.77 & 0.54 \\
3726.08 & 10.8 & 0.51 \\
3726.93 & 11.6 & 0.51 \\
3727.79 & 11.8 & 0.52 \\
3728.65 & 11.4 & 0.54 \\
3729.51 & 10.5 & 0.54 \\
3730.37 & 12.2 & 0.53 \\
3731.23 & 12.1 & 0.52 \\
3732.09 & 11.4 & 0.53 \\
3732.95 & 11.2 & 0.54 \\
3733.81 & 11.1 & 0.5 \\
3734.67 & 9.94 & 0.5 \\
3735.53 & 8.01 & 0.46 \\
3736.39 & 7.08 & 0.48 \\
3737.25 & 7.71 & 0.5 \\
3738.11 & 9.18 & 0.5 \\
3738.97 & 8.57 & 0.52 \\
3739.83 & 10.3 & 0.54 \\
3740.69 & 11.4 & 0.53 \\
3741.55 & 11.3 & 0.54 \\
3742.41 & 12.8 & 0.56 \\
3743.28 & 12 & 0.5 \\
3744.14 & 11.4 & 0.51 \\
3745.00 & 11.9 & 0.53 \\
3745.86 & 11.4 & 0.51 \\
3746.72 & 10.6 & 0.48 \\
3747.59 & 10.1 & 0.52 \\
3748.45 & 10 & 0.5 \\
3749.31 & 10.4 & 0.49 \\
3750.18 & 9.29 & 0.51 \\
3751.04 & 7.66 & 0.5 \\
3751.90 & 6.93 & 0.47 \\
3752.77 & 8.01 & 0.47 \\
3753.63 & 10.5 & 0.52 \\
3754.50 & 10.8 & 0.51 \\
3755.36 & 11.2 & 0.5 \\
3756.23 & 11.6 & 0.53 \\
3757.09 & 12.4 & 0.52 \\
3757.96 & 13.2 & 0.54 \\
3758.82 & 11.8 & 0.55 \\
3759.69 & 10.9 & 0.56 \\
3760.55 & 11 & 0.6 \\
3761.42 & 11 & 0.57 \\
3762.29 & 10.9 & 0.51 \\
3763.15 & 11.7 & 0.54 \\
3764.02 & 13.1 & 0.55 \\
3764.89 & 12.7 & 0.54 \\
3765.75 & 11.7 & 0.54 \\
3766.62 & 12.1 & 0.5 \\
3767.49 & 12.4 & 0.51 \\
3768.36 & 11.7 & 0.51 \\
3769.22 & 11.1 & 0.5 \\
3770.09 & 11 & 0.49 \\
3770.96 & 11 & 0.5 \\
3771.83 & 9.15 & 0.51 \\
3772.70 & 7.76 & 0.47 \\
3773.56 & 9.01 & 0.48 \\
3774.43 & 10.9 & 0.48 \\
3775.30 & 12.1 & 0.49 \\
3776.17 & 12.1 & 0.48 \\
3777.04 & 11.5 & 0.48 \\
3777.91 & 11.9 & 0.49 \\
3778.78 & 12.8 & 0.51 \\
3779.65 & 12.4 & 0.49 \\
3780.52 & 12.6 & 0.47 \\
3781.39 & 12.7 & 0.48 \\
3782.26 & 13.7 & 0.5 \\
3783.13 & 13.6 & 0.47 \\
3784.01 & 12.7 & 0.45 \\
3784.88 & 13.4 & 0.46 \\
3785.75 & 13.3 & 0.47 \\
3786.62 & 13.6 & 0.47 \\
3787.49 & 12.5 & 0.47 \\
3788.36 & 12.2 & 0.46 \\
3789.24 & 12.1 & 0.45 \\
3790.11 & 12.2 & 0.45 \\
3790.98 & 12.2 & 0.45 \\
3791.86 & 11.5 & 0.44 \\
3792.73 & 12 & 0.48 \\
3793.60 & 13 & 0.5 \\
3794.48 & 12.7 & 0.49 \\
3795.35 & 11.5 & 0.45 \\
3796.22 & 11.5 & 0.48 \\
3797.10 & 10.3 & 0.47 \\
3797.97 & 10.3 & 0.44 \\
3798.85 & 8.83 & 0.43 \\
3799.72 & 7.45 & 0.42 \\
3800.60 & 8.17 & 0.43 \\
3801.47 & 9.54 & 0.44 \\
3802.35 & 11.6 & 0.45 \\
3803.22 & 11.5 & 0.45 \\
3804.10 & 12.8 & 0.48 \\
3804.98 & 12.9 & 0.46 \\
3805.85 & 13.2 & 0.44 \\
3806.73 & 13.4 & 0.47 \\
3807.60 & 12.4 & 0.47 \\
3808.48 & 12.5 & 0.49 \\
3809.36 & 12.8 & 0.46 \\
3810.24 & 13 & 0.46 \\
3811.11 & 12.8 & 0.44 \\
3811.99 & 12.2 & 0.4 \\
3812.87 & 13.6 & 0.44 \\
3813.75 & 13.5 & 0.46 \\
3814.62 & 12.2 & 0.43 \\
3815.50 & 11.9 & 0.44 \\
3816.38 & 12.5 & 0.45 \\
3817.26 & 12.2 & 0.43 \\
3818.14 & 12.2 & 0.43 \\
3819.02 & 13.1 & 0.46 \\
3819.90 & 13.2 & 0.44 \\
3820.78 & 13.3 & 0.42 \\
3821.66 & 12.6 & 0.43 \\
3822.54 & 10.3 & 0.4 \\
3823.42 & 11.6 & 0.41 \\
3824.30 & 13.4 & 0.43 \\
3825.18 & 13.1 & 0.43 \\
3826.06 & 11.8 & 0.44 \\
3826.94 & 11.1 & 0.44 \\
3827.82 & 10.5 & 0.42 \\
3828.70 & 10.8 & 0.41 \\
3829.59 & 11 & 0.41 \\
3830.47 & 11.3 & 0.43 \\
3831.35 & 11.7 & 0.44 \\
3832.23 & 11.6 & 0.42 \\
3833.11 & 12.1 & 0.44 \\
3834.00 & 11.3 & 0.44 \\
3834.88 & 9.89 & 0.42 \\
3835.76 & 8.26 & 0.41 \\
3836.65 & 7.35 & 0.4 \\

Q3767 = 0.2 angstroms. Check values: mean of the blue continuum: 10.6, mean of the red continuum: 11.9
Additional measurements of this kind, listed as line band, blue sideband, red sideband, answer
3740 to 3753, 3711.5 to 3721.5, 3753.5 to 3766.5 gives 1.3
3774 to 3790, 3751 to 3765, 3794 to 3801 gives -3.2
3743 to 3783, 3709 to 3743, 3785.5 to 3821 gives 0.5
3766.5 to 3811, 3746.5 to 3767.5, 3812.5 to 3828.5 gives -0.6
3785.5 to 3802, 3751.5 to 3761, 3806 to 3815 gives 1.2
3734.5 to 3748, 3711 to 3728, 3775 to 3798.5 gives 1.2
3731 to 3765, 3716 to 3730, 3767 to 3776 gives 0.5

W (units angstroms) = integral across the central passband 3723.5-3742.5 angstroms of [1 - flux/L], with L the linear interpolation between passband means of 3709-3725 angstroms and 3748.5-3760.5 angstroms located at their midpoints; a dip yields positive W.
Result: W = 0.37 angstroms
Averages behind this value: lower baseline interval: 10.7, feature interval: 10.4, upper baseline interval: 10.4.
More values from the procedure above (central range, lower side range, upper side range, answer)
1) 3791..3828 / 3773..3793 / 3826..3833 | -0.77 angstroms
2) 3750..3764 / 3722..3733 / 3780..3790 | 1.44 angstroms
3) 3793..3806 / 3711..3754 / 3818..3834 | 0.57 angstroms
